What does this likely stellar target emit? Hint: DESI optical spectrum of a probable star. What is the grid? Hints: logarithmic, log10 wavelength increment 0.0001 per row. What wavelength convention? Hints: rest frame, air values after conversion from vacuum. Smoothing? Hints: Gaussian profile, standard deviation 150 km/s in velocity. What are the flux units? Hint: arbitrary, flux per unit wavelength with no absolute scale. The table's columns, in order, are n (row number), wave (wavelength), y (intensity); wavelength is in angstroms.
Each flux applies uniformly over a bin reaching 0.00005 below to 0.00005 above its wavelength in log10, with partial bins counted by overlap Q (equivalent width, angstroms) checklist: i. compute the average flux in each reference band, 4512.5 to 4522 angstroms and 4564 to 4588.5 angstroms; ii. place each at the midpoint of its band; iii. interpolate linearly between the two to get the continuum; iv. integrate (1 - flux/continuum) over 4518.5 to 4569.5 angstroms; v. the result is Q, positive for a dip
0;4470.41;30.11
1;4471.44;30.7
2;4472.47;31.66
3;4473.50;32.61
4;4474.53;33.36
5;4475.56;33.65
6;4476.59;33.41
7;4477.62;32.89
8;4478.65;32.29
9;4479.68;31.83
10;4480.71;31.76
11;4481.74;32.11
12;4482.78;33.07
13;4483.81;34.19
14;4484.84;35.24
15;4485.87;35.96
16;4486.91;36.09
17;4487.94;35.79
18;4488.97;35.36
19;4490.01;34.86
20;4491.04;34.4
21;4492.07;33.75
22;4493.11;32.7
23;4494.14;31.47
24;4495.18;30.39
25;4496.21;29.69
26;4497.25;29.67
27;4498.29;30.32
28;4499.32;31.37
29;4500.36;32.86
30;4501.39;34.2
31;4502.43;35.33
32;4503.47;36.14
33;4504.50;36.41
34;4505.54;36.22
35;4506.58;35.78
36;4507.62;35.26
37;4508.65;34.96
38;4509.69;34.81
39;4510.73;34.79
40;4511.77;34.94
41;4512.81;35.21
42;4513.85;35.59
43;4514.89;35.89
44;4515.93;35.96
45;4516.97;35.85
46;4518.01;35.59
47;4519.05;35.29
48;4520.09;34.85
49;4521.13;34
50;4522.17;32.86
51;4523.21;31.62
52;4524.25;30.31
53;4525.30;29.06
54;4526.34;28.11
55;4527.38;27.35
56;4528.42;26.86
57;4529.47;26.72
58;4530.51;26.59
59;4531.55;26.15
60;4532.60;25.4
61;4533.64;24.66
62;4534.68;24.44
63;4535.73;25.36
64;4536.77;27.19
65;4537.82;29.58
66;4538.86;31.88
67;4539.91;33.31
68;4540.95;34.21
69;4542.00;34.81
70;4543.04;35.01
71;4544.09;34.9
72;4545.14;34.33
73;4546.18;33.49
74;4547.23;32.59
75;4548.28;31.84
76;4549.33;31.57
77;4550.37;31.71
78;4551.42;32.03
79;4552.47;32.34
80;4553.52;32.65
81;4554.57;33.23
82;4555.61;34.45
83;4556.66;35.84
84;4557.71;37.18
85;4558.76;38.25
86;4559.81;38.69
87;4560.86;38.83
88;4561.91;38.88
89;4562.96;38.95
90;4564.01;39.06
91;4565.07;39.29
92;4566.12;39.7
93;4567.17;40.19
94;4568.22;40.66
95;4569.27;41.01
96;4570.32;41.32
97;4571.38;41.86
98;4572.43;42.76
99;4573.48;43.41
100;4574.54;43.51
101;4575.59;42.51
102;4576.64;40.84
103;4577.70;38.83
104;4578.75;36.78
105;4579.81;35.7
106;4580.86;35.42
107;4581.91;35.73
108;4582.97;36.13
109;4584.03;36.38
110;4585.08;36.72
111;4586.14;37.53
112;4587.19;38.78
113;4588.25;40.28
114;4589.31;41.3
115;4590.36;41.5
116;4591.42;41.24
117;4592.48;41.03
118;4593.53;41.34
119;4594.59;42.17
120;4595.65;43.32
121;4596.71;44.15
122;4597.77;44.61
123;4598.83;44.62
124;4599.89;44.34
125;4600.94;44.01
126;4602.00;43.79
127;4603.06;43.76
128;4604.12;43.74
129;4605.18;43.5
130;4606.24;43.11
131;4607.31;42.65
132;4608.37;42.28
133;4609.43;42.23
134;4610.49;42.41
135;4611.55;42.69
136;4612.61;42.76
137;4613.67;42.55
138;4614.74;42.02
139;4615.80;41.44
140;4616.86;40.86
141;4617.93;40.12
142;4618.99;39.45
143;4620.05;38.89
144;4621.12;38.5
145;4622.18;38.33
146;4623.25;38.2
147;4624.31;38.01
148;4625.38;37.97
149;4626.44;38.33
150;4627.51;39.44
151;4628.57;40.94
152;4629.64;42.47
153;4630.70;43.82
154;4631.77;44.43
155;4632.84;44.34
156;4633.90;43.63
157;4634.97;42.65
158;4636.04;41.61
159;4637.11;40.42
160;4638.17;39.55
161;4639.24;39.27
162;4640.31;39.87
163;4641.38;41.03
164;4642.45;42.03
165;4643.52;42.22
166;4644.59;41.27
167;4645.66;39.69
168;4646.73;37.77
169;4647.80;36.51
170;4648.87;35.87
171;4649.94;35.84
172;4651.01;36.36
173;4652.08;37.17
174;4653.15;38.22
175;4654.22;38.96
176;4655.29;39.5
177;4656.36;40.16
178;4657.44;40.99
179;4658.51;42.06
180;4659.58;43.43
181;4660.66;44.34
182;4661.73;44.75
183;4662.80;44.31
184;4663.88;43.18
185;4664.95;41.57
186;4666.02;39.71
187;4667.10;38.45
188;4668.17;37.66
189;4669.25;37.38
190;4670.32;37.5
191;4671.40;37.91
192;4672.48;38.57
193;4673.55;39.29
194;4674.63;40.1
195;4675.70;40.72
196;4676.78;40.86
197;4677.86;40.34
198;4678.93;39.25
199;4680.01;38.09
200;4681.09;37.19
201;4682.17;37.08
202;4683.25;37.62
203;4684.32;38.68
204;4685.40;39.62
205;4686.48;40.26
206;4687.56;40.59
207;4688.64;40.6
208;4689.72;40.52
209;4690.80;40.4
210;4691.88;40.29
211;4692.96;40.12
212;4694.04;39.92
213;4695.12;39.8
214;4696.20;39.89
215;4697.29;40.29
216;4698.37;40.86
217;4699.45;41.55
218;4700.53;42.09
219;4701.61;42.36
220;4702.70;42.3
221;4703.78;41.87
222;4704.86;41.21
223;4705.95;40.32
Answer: 5.8 angstroms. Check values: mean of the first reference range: 35.3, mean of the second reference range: 39.3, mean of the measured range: 33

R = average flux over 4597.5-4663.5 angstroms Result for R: 41.1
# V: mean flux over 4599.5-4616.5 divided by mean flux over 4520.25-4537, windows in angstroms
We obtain 1.53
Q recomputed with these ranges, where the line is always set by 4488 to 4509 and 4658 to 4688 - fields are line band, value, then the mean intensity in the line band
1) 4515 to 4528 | 0.68 angstroms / 32.6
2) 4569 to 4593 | -1.93 angstroms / 39.6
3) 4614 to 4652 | -1.51 angstroms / 40.1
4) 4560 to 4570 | -0.99 angstroms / 39.6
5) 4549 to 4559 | 0.51 angstroms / 33.9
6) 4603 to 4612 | -1.26 angstroms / 42.9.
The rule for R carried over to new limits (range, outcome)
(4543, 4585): 37.2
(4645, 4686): 39.4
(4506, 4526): 34.3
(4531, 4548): 30.5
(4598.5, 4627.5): 41.4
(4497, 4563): 32.9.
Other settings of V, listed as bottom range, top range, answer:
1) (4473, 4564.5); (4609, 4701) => 1.22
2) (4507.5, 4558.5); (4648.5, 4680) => 1.24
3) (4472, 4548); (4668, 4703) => 1.22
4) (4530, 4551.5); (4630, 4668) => 1.33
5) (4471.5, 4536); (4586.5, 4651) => 1.27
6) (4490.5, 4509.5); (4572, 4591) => 1.17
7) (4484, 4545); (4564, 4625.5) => 1.26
